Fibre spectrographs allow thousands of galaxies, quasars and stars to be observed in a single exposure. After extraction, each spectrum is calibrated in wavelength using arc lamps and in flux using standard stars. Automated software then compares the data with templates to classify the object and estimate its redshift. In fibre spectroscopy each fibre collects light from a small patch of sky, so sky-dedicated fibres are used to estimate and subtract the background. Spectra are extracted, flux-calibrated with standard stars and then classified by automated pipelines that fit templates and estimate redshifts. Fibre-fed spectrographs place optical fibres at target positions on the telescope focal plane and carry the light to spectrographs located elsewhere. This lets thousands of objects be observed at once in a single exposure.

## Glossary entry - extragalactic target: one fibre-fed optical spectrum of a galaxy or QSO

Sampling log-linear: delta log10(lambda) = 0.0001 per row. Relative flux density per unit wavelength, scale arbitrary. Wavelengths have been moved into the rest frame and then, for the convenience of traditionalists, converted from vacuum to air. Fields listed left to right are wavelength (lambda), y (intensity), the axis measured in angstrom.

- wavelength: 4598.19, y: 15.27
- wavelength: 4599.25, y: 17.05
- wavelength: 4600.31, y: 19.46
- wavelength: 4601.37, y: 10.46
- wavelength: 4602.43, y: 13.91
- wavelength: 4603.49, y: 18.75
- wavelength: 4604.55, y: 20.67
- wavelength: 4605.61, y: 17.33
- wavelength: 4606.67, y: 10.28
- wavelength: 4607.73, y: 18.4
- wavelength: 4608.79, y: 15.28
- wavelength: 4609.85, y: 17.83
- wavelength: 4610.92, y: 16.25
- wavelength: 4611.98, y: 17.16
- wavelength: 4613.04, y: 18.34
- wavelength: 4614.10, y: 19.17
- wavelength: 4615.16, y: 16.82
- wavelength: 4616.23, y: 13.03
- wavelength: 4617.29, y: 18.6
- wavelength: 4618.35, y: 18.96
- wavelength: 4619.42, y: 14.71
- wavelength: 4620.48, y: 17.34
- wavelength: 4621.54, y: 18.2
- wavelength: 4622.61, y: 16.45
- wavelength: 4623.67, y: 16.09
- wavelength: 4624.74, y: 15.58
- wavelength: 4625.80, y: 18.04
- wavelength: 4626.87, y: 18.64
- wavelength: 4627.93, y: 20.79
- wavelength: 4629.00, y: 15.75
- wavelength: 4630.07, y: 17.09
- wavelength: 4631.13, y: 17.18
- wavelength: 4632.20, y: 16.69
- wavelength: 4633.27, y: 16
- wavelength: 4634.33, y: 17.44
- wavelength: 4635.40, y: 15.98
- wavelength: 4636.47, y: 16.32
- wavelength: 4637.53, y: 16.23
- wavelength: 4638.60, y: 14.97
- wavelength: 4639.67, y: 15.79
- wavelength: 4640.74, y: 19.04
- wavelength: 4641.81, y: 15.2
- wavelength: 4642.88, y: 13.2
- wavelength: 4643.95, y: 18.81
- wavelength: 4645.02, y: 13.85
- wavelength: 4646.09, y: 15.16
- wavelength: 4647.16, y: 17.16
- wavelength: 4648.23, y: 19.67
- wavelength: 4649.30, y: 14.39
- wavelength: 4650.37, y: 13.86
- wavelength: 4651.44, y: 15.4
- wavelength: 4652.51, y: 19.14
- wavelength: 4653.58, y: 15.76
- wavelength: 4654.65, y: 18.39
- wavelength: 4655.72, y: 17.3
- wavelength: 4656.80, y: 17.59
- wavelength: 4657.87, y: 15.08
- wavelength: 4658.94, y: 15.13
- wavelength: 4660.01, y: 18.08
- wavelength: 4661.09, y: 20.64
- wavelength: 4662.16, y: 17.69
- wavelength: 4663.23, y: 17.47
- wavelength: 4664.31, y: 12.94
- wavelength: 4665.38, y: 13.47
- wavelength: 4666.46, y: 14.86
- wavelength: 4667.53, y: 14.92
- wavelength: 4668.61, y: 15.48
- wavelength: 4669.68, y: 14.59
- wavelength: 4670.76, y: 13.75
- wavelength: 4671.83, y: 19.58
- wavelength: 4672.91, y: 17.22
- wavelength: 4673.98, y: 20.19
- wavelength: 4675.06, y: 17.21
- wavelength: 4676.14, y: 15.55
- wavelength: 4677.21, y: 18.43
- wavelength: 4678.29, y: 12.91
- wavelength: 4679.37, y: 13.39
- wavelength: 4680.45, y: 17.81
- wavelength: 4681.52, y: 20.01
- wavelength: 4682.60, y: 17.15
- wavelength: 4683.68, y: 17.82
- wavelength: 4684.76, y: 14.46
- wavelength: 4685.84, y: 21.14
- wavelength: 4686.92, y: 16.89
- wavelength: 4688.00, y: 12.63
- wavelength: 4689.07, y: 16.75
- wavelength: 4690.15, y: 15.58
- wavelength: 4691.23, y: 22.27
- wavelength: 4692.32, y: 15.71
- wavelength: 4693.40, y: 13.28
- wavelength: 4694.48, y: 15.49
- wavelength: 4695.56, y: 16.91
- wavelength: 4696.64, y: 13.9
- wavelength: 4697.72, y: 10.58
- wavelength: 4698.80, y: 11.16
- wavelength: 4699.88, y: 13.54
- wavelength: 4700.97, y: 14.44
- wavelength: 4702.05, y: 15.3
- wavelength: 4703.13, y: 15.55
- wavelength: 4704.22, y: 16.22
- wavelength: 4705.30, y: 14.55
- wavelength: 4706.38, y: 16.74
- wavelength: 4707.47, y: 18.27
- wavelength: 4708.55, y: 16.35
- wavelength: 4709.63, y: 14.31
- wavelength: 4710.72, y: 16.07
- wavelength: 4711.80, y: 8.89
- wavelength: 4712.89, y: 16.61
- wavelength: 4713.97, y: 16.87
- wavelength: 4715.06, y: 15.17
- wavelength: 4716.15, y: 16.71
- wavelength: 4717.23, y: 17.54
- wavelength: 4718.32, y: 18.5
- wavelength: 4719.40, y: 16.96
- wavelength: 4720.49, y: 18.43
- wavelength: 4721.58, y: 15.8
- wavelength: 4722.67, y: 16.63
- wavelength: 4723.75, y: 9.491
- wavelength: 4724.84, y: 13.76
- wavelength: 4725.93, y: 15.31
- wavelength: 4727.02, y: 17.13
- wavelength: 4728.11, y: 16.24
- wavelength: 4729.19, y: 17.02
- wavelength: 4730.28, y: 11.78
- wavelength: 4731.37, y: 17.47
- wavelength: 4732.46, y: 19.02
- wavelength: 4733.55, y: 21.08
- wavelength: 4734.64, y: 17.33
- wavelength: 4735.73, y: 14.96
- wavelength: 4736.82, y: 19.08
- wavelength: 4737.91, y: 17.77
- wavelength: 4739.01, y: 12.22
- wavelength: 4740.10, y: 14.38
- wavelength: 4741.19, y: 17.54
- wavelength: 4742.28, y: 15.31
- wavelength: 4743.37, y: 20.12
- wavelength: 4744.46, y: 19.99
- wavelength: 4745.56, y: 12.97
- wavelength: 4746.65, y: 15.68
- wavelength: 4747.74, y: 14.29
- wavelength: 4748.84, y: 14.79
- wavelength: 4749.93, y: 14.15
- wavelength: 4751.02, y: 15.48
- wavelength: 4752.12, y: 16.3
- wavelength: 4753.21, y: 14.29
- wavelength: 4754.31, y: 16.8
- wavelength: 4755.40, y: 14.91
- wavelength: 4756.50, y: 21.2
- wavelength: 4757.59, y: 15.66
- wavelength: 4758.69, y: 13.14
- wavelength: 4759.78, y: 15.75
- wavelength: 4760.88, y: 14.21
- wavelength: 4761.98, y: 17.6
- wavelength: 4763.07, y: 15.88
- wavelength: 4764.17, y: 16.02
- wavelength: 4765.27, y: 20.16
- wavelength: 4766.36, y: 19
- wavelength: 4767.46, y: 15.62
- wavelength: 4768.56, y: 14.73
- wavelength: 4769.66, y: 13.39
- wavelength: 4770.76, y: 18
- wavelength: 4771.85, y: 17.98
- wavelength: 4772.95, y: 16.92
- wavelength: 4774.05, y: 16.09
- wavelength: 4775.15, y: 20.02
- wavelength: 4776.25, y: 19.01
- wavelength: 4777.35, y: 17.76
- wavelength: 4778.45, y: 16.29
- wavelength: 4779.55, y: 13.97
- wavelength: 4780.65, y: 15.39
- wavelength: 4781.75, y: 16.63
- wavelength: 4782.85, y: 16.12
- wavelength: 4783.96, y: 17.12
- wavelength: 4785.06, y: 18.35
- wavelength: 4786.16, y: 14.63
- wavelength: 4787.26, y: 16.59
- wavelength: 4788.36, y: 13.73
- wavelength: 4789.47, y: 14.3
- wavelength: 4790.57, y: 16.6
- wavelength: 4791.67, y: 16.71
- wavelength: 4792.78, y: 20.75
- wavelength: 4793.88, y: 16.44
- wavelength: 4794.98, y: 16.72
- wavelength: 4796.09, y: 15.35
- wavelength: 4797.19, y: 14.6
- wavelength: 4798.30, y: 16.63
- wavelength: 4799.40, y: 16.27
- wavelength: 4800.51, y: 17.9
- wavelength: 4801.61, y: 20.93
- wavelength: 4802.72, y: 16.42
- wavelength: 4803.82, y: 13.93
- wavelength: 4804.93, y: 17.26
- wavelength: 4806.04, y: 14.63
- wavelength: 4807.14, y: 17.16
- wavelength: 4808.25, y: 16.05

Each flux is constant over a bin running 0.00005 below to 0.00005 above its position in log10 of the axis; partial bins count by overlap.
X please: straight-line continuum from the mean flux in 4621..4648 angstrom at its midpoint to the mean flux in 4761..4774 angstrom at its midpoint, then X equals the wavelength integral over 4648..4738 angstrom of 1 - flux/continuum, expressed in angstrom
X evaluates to 3.0 angstrom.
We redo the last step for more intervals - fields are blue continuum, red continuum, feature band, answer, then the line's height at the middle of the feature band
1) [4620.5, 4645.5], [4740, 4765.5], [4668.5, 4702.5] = 0.9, 16.4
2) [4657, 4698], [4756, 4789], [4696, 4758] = 2.5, 16.4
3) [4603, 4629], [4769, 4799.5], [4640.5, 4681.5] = 1.5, 17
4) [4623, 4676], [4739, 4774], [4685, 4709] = 1.1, 16.4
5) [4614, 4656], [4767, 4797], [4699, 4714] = 1.3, 16.6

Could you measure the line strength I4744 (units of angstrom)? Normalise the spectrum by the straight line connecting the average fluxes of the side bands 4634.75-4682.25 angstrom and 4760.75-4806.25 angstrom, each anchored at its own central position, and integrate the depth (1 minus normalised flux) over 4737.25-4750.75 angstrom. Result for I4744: 0.6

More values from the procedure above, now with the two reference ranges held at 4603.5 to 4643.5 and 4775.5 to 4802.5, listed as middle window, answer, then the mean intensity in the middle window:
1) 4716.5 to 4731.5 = 0.8 angstrom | 15.8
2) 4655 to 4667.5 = 0.3 angstrom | 16.4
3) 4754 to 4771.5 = 0.3 angstrom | 16.4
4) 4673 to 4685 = -0.1 angstrom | 16.9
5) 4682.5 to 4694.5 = 0.1 angstrom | 16.6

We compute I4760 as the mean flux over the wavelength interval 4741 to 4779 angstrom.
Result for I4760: 16.5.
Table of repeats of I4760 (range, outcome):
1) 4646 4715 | 16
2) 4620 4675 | 16.6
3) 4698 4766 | 15.9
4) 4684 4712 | 15.4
